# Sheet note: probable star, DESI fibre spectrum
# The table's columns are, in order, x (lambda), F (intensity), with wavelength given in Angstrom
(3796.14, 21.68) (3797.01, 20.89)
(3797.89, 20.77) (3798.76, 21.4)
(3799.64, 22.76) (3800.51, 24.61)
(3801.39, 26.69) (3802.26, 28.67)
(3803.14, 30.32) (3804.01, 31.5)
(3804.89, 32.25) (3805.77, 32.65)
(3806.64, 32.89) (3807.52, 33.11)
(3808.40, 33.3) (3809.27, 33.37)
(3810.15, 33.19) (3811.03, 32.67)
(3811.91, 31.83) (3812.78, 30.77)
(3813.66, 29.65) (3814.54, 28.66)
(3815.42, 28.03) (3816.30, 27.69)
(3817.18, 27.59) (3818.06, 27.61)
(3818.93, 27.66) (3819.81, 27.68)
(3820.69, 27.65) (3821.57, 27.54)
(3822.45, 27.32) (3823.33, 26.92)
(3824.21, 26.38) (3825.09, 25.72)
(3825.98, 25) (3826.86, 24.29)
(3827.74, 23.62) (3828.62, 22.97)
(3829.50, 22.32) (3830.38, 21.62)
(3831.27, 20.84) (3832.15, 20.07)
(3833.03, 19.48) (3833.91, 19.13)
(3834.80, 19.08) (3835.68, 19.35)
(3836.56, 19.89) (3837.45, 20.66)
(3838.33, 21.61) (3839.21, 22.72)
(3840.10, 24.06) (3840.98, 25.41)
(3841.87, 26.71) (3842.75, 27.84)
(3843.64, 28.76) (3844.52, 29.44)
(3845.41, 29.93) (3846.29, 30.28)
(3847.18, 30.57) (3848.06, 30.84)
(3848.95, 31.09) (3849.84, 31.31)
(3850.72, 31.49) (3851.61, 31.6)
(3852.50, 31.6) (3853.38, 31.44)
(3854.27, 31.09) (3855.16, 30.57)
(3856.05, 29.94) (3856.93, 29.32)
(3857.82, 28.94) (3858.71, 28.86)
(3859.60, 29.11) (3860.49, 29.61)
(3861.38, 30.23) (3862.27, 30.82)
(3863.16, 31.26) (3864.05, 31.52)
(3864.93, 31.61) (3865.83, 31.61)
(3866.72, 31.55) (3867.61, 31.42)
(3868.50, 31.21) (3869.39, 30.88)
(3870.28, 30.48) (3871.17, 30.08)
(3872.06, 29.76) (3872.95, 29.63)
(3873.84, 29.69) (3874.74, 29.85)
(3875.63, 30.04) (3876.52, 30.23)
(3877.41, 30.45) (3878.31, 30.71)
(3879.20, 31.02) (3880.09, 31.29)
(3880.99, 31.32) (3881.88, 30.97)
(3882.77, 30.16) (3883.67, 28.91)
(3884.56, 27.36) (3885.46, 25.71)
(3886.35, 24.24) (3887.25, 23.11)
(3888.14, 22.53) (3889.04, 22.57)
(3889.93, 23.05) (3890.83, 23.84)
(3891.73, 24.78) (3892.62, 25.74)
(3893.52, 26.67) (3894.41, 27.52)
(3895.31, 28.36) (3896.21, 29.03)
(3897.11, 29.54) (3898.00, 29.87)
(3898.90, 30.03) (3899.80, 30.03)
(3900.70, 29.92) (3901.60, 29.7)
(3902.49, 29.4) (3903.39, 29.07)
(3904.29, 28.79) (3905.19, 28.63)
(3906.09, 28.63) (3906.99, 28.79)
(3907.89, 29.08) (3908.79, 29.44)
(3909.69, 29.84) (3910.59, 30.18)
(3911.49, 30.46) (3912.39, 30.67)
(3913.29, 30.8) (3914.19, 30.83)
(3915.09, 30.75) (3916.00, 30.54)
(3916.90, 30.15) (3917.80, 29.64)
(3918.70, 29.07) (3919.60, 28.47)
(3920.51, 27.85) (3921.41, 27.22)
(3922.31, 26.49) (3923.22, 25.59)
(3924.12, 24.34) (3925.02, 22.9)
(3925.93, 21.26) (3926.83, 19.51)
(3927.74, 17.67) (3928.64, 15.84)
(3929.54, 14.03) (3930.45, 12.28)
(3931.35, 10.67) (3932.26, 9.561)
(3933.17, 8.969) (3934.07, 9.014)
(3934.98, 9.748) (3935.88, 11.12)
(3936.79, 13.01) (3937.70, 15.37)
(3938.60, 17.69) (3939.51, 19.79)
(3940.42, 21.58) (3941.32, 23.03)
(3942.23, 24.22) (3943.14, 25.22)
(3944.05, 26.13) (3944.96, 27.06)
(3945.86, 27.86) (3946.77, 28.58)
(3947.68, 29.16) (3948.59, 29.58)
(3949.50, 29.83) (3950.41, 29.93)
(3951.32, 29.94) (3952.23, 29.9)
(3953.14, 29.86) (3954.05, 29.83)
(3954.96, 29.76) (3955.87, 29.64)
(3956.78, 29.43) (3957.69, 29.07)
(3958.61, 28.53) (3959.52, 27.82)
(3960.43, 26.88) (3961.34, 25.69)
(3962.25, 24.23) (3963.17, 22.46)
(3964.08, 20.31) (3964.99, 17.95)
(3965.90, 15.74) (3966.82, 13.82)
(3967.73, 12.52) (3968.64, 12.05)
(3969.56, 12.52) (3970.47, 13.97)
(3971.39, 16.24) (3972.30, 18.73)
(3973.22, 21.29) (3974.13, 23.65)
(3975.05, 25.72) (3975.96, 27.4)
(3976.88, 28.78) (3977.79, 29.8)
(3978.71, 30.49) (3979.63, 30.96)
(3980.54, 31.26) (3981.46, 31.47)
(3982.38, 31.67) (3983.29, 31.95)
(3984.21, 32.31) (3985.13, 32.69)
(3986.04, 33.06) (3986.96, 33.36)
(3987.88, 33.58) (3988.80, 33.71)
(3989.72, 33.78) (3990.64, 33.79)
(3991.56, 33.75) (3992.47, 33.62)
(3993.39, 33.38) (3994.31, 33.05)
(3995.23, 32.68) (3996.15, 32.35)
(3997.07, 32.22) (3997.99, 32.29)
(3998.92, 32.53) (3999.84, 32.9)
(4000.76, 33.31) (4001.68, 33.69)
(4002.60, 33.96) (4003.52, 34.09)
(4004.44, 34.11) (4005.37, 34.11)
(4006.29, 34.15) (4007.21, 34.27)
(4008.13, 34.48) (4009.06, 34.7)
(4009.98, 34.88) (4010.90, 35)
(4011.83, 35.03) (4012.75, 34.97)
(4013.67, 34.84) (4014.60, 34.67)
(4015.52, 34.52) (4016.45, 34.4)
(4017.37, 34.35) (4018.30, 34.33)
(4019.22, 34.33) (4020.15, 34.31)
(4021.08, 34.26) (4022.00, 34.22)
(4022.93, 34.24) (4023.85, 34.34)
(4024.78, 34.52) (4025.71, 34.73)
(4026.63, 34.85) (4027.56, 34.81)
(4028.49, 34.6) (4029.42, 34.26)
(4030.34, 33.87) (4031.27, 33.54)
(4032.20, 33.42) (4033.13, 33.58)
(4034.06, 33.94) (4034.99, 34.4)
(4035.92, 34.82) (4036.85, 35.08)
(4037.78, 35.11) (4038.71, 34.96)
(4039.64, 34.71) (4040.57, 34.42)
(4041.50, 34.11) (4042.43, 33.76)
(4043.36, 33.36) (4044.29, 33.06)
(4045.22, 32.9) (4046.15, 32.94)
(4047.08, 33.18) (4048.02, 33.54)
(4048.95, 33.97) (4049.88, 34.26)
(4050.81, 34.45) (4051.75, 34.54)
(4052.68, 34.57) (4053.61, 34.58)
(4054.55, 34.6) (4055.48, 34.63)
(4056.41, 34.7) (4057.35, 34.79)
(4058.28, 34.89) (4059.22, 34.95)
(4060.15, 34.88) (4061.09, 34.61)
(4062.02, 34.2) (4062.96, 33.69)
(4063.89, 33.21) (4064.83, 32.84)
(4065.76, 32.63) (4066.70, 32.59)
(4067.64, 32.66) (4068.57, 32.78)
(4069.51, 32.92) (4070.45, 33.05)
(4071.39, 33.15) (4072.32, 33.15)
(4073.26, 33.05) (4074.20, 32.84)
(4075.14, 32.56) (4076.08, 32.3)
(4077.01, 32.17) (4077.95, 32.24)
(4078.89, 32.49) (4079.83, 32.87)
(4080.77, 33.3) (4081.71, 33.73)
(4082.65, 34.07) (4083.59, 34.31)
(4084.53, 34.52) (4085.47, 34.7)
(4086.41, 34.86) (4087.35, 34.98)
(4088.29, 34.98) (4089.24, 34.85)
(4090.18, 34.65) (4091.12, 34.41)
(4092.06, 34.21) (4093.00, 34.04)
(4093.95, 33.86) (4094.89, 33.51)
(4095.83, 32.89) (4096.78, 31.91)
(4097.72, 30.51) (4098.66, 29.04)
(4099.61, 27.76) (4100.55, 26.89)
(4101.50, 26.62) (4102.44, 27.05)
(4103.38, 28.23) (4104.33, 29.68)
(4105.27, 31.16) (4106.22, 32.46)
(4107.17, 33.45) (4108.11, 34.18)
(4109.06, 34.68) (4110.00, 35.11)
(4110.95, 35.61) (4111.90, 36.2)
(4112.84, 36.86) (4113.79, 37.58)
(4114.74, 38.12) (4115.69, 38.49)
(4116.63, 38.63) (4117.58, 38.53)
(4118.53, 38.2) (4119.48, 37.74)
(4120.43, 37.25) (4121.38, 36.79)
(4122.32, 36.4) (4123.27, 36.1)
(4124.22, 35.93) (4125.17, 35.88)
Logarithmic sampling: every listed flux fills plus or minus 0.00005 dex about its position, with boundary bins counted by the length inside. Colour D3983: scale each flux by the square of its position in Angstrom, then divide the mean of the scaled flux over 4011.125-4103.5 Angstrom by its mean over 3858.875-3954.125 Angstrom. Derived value 1.4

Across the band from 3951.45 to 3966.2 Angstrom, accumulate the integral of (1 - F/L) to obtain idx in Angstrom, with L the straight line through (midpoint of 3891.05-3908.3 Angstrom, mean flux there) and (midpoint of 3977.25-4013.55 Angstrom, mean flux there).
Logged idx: 2.4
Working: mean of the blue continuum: 28.5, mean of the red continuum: 33.2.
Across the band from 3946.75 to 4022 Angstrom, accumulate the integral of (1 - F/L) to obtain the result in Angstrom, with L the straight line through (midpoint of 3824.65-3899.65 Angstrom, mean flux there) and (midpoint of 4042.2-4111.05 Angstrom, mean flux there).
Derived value 2.9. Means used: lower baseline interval 27.6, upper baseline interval 33.1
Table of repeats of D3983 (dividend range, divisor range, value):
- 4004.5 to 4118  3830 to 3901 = 1.34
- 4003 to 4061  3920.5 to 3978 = 1.63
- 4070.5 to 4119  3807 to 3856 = 1.41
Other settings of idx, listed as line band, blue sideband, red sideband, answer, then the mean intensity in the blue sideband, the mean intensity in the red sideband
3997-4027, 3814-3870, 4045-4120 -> -2.26 Angstrom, 27.3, 33.6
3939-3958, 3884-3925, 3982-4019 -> 1.88 Angstrom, 27.9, 33.7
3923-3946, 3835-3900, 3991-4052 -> 9.62 Angstrom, 28.5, 34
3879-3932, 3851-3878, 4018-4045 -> 8.03 Angstrom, 30.5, 34.3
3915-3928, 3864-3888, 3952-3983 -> 0.48 Angstrom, 29.7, 24.4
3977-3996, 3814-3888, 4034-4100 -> -0.61 Angstrom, 27.8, 33.6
